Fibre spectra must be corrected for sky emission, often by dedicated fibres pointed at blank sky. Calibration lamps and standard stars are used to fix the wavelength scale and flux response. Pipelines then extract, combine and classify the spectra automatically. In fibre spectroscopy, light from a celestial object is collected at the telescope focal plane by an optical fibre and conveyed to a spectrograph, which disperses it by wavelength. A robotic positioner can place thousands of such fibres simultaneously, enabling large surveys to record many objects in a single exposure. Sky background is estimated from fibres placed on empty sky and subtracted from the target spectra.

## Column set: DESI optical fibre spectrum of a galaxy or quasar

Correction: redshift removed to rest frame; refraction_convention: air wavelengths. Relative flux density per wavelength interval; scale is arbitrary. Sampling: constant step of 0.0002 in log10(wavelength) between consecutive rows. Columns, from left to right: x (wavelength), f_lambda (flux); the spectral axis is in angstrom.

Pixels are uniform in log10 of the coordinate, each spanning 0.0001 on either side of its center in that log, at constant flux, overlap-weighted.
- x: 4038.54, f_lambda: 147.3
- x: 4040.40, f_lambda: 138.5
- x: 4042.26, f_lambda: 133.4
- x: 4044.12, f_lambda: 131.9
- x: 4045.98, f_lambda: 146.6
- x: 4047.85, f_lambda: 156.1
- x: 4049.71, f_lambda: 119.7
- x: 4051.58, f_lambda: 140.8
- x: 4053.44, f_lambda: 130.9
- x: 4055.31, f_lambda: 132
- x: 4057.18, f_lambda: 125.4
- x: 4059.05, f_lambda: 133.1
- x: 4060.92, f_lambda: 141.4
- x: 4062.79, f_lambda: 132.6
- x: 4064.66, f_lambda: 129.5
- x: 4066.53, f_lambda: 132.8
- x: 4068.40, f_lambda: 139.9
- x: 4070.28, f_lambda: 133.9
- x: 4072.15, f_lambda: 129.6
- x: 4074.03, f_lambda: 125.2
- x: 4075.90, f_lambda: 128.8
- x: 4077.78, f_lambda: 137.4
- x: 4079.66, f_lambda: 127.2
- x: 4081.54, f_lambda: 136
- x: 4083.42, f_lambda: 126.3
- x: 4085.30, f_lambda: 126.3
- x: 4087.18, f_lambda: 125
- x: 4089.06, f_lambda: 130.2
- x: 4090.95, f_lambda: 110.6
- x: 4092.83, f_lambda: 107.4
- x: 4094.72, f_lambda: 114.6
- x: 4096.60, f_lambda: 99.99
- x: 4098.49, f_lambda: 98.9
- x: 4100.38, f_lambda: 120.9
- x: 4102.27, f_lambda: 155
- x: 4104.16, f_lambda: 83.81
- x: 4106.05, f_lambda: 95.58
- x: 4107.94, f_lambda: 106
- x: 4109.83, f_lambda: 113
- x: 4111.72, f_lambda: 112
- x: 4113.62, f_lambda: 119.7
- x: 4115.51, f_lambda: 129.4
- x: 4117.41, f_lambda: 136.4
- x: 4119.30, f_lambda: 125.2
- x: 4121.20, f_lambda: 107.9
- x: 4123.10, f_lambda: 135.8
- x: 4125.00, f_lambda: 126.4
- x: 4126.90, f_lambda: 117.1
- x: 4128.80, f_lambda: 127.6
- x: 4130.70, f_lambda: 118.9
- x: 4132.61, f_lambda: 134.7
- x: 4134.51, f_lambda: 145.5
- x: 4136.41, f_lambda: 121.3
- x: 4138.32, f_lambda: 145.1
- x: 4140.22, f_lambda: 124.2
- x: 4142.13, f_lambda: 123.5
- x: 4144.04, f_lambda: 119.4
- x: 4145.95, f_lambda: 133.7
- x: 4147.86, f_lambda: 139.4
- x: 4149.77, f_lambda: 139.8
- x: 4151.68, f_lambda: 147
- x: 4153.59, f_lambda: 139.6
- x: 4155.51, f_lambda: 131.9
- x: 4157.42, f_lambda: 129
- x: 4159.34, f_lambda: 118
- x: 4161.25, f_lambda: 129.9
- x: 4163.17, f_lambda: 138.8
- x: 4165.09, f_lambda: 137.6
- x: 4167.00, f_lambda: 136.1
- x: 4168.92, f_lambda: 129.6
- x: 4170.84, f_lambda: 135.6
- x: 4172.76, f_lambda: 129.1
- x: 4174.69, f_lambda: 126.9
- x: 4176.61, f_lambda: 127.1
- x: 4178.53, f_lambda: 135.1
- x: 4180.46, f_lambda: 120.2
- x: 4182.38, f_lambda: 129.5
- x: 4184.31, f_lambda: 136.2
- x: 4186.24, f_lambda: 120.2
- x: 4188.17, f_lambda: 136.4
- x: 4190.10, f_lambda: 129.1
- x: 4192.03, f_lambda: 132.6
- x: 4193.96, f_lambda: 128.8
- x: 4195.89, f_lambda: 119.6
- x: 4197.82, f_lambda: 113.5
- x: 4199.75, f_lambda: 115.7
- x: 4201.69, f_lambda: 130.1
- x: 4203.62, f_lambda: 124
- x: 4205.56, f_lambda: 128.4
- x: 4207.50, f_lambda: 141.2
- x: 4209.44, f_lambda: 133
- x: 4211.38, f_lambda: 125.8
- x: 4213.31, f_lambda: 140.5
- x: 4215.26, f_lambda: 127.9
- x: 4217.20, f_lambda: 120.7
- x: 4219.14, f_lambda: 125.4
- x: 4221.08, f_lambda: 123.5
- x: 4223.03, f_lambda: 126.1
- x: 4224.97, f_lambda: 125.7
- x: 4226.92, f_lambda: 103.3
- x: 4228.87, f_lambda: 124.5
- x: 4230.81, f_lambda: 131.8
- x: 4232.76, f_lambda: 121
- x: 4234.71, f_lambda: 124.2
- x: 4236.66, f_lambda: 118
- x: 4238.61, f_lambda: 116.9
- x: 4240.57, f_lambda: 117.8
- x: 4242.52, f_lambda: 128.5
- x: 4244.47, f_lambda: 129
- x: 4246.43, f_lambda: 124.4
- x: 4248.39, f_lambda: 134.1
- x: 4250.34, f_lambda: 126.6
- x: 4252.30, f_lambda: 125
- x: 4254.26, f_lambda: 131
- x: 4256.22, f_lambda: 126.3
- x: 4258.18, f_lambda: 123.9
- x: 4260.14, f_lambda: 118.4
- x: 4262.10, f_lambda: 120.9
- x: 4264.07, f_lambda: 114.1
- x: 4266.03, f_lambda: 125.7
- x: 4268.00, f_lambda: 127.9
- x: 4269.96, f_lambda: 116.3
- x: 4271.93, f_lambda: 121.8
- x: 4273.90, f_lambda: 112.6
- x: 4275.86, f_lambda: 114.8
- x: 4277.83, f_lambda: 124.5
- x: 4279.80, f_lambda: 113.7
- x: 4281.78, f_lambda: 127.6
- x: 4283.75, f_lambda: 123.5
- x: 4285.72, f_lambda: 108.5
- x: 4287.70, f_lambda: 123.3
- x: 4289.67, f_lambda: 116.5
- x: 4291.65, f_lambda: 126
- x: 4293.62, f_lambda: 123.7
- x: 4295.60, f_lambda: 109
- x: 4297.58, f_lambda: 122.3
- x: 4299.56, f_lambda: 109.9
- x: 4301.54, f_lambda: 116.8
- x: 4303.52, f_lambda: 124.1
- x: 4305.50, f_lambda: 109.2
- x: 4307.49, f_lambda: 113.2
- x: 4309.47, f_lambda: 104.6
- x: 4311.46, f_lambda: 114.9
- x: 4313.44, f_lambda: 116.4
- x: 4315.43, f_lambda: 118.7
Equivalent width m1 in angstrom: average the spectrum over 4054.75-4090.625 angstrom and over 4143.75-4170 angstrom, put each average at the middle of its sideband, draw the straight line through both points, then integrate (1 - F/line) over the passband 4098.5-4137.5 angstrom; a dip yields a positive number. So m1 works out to 3.3 angstrom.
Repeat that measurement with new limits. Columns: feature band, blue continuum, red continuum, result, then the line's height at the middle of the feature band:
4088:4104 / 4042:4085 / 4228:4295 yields 1.94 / 132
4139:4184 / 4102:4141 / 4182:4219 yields -2.27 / 125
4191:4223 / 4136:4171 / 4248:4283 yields 0.21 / 128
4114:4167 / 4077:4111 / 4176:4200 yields -3.68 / 122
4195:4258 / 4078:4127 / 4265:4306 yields -3.20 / 119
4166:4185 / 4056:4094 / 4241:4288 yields -0.75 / 125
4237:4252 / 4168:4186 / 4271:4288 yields -0.32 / 122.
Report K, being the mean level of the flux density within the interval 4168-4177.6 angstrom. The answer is 130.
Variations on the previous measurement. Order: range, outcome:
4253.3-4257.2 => 129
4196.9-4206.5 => 122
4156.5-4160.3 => 123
